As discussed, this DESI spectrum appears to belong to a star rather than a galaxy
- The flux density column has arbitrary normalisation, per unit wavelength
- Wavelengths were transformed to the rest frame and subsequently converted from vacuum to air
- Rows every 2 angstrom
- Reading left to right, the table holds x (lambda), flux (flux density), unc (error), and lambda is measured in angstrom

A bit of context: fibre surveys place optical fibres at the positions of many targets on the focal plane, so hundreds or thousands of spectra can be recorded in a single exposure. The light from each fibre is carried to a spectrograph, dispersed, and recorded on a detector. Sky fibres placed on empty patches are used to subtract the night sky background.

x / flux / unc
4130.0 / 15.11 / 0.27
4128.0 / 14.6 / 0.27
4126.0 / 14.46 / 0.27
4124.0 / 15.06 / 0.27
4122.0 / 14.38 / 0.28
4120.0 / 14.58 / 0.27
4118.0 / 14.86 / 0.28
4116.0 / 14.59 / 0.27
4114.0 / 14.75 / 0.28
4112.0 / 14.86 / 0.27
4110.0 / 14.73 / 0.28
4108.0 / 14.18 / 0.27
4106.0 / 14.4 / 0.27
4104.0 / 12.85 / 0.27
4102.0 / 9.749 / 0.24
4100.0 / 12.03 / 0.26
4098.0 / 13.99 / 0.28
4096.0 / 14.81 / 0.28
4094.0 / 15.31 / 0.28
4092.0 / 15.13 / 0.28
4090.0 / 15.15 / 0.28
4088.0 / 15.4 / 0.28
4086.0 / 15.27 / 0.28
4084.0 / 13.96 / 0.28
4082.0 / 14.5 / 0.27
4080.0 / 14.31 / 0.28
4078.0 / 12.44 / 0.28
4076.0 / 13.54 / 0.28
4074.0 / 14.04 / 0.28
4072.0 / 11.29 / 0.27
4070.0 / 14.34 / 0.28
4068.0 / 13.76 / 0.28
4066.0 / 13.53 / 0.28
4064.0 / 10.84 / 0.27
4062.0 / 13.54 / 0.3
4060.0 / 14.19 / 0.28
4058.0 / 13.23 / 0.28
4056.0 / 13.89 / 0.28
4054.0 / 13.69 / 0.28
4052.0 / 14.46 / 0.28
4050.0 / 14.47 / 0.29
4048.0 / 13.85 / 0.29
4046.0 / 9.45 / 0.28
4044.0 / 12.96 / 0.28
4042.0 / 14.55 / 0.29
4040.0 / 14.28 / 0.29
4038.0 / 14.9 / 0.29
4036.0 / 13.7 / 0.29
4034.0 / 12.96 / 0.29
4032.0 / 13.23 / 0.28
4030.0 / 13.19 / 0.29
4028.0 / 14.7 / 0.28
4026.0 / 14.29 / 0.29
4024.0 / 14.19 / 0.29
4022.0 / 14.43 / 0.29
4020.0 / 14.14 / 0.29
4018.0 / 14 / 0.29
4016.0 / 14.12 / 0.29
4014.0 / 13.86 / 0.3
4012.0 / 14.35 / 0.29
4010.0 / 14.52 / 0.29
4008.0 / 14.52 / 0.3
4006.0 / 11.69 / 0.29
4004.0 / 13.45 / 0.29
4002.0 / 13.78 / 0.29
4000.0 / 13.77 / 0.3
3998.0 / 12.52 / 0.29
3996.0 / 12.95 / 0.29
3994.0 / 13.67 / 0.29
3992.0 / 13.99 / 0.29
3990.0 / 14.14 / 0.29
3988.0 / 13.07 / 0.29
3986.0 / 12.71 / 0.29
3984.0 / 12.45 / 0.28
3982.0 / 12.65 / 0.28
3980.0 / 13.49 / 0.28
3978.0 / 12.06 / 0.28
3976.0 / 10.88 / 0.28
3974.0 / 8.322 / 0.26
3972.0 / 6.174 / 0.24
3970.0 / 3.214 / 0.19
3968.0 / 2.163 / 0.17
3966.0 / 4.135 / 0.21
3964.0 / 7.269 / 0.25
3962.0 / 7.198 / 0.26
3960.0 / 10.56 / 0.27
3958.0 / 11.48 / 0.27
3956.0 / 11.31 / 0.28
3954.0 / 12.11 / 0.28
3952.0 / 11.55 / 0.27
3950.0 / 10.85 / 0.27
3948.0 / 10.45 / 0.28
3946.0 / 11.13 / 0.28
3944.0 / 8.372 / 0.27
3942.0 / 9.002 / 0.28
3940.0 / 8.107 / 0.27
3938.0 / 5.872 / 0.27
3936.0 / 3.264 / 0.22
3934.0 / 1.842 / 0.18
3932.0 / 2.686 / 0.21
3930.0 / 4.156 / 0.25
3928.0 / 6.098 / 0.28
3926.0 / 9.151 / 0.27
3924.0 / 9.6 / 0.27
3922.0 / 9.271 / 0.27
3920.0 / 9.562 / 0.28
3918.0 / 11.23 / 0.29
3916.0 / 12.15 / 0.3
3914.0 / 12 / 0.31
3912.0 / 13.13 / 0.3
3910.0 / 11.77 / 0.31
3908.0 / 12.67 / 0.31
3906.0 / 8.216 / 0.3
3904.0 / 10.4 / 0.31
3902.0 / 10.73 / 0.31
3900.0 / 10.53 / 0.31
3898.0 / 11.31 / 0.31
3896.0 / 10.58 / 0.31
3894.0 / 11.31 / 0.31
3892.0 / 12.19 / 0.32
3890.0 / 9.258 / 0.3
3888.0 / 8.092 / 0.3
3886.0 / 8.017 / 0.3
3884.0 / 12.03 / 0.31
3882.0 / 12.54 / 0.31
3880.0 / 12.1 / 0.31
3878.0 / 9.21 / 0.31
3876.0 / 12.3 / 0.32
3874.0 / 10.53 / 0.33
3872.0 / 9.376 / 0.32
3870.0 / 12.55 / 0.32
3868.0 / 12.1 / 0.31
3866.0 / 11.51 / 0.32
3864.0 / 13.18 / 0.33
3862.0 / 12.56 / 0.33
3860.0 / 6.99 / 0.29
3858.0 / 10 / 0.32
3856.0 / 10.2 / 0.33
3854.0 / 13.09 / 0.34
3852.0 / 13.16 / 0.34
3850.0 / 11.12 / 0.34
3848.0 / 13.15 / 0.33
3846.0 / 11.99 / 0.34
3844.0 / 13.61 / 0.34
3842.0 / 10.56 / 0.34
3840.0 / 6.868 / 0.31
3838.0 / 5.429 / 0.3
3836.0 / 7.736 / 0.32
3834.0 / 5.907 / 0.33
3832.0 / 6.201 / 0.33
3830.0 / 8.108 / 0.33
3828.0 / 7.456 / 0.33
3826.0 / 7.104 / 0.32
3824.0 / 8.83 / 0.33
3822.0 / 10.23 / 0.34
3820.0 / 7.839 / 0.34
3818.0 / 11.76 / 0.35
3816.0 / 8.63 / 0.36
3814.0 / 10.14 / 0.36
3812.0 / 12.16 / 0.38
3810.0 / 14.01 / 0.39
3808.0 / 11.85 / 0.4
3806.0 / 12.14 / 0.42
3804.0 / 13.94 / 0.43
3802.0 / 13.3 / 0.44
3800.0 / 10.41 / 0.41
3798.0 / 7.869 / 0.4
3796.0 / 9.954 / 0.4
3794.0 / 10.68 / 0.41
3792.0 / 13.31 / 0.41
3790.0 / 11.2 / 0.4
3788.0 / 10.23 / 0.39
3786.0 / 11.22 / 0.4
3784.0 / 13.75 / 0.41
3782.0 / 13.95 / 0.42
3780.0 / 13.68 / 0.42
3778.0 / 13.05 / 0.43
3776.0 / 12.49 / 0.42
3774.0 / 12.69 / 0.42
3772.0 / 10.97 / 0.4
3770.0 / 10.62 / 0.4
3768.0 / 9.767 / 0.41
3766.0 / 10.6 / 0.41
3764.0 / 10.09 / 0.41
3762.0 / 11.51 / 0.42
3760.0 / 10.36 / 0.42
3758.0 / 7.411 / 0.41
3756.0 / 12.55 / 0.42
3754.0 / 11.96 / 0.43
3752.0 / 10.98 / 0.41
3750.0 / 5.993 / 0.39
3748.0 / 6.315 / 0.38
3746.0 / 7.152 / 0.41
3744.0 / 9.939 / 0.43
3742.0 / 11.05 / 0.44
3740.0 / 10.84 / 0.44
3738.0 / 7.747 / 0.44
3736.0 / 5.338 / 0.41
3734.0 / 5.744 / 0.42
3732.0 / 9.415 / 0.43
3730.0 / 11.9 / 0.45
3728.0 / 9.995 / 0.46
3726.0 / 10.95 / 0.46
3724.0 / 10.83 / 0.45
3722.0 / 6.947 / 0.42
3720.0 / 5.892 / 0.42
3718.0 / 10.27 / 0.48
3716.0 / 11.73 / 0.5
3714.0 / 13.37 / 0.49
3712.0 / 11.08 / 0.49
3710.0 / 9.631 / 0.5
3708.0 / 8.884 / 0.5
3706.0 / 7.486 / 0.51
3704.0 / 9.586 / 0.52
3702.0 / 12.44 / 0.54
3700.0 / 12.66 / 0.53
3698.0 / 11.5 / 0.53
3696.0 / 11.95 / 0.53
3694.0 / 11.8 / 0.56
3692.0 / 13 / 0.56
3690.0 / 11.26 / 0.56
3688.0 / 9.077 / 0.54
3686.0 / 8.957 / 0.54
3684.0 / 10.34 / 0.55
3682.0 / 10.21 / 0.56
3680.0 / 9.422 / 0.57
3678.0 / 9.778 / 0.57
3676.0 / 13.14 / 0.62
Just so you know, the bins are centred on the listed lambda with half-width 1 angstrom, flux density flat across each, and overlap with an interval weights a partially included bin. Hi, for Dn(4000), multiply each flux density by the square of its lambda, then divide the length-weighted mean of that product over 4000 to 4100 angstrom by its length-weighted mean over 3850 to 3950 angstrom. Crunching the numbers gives 1.50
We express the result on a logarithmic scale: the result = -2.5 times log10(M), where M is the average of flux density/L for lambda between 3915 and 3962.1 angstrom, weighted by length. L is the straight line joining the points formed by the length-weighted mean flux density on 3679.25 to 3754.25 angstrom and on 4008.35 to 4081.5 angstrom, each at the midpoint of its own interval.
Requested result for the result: 0.393 mag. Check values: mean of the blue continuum 9.81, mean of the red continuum 13.7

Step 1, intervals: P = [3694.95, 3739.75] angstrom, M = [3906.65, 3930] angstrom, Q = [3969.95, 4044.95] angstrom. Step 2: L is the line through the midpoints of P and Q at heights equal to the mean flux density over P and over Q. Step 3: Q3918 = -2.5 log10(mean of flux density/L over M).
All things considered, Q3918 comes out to 0.171 mag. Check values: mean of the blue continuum 9.81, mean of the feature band 10.3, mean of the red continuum 13.1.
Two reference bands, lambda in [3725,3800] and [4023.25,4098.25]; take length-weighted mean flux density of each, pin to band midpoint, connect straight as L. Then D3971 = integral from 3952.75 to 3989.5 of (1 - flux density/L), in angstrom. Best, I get 9.2 angstrom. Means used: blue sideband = 10.4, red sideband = 13.8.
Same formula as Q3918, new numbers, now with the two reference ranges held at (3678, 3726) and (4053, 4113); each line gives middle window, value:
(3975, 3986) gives 0.04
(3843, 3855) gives -0.09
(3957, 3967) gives 0.48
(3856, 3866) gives 0.10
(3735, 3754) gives 0.25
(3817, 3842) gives 0.41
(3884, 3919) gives 0.12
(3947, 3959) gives 0.12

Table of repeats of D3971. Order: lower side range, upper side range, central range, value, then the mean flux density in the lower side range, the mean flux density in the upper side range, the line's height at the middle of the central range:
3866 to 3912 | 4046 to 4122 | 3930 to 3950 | 8.3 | 10.9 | 13.9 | 11.7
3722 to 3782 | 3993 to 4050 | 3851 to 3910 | 4.2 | 10.1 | 13.7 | 11.8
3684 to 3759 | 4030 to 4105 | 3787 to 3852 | 4.3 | 9.83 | 13.6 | 10.9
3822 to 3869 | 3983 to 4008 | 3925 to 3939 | 8.4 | 9.87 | 13.2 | 11.8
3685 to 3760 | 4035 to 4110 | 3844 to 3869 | -0.8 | 9.83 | 13.7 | 11.3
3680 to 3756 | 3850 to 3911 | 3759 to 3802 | -4.6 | 9.87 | 11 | 10.3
